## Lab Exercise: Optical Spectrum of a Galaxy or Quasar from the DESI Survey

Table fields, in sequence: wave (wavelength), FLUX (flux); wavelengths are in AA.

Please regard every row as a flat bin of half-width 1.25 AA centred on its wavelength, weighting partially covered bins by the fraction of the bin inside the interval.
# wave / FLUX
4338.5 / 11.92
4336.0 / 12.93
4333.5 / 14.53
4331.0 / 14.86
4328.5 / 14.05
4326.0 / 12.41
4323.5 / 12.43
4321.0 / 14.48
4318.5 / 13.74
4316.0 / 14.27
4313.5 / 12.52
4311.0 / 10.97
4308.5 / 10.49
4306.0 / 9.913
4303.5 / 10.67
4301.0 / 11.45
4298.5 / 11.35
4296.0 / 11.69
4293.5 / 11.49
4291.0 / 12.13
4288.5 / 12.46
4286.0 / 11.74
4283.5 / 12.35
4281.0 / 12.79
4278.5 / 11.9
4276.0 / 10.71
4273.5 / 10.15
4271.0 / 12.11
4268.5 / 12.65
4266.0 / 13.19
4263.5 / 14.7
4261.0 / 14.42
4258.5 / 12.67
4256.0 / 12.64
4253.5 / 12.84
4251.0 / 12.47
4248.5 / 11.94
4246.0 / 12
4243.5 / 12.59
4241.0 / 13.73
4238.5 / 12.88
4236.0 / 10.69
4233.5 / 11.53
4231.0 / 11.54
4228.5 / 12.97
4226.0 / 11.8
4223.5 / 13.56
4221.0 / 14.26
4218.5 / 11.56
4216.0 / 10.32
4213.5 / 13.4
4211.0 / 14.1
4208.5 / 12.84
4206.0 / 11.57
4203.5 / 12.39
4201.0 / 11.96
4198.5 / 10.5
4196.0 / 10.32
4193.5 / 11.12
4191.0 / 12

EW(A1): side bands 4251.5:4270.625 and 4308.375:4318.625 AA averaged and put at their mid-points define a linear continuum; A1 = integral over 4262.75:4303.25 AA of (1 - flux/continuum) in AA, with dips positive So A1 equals 2.87 AA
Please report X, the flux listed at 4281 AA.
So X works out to 12.79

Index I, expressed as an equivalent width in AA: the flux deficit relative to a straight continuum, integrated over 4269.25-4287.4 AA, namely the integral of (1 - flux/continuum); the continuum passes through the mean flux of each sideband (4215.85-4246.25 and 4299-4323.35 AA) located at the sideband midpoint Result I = 0.7 AA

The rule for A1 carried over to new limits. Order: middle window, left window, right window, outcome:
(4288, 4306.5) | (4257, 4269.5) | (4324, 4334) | 3.1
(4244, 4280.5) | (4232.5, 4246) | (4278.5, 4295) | -0.8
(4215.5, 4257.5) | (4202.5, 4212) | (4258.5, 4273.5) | 1.8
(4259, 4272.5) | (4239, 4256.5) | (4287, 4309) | -1.3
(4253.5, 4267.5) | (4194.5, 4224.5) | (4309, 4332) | -0.9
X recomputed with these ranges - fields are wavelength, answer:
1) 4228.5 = 12.97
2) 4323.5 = 12.43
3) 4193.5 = 11.12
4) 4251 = 12.47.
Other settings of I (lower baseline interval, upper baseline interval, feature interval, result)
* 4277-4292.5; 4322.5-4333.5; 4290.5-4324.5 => 2.6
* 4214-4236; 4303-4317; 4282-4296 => -0.5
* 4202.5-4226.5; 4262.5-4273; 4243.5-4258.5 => 0.5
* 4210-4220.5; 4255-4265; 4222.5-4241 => 0.9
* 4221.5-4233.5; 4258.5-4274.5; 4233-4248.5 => 0.5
